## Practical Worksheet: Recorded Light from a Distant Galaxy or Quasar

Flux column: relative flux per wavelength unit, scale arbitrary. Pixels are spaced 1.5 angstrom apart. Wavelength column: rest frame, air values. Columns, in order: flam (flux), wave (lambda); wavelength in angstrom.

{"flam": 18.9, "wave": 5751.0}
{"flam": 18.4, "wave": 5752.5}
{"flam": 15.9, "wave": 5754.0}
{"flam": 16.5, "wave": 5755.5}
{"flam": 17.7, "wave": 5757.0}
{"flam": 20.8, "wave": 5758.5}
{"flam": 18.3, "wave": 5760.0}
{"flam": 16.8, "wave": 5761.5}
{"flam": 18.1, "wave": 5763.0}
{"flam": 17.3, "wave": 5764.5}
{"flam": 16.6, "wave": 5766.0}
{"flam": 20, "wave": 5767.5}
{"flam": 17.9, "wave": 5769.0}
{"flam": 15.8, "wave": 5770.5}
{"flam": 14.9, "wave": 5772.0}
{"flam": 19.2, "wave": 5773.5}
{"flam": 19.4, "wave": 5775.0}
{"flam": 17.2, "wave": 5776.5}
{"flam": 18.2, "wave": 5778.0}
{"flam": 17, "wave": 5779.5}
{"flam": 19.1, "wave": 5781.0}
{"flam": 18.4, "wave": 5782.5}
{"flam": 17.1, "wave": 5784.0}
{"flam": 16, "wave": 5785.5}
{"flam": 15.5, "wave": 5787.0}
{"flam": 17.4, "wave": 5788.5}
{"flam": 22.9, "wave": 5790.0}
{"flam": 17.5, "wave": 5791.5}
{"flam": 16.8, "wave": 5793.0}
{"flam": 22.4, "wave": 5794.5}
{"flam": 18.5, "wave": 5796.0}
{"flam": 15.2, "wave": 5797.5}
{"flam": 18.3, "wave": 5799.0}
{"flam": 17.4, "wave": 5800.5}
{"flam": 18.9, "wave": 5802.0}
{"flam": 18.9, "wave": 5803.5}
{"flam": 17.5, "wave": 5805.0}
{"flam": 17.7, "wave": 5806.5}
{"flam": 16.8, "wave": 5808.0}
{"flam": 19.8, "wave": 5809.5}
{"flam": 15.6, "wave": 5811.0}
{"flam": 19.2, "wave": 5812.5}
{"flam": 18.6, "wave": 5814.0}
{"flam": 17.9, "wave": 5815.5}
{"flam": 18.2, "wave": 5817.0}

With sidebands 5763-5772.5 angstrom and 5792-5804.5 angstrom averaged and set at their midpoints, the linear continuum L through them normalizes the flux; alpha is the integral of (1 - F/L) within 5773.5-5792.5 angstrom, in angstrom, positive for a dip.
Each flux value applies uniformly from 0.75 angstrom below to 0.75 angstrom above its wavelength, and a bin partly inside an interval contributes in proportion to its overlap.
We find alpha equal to -0.3 angstrom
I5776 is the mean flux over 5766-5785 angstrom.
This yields 17.8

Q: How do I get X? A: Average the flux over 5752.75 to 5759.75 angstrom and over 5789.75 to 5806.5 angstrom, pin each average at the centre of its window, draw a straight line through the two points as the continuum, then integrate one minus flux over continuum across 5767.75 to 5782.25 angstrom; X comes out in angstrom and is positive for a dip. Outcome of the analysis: 0.3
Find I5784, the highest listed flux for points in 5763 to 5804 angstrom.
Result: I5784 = 22.9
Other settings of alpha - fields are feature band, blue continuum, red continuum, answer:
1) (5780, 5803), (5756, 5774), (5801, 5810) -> -0.1 angstrom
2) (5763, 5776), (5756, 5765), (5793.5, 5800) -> 0.4 angstrom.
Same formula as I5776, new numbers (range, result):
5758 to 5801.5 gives 17.9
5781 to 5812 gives 18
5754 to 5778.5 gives 17.7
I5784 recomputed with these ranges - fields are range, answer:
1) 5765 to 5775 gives 20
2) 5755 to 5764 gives 20.8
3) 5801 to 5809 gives 18.9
